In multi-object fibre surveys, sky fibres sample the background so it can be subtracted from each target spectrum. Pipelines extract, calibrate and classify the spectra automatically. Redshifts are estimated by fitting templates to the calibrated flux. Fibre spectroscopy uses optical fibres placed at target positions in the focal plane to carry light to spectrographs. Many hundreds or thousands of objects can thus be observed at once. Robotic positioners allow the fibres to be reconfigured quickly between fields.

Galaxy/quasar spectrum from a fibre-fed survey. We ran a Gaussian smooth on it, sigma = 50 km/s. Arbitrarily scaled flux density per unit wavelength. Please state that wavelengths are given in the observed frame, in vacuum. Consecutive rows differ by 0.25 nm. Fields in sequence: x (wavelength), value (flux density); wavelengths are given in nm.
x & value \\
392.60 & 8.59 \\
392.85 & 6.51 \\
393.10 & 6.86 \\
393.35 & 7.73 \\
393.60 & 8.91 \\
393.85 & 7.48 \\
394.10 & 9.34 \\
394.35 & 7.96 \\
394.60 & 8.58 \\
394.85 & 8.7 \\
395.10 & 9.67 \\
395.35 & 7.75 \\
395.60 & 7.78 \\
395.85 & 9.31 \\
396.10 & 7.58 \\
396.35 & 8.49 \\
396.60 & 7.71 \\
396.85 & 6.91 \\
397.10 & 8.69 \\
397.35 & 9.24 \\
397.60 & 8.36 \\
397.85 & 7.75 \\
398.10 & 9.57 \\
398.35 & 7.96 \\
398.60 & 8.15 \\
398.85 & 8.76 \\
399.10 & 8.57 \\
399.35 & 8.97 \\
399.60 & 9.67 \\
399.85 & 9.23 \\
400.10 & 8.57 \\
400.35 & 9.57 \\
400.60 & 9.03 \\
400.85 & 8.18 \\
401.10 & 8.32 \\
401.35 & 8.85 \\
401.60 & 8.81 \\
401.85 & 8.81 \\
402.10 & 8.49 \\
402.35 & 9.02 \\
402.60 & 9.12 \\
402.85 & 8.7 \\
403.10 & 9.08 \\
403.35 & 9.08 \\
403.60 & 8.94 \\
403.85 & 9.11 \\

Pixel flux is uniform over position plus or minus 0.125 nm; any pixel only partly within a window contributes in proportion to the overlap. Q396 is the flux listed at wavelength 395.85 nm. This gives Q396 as 9.31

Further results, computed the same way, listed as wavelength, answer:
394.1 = 9.34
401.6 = 8.81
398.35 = 7.96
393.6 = 8.91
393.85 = 7.48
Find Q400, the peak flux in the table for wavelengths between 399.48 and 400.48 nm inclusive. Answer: 9.67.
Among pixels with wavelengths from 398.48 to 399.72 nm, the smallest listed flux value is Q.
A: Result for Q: 8.15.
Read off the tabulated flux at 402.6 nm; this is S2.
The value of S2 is 9.12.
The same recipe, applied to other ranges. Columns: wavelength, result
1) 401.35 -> 8.85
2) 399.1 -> 8.57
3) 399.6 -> 9.67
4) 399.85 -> 9.23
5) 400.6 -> 9.03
